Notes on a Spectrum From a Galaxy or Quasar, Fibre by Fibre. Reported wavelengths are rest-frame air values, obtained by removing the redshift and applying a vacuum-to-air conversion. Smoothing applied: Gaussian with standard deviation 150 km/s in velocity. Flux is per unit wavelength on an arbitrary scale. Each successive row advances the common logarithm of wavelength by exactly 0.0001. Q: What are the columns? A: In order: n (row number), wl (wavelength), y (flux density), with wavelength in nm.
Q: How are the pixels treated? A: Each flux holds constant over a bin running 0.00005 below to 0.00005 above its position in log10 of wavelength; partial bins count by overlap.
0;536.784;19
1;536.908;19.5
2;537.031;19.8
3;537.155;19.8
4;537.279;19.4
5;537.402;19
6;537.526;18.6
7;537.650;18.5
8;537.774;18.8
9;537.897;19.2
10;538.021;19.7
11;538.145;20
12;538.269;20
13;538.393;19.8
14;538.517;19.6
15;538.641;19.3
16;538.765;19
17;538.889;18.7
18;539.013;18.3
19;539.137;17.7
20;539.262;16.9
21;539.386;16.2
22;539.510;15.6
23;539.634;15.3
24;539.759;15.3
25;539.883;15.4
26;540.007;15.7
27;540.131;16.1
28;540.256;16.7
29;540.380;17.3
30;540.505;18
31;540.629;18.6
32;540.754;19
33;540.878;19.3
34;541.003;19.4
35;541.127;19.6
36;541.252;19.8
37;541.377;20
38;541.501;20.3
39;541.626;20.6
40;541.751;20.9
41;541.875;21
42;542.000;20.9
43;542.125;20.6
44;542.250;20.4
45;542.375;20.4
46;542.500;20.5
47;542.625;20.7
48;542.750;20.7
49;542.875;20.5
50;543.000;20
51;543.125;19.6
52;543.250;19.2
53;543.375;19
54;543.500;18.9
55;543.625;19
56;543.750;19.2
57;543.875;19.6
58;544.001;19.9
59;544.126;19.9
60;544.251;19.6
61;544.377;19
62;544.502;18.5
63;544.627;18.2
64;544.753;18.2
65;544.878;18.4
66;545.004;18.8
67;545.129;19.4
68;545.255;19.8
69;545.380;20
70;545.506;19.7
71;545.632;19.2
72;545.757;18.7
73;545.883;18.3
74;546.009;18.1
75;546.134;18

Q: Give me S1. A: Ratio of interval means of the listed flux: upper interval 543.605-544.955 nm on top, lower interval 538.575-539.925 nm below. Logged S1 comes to 1.11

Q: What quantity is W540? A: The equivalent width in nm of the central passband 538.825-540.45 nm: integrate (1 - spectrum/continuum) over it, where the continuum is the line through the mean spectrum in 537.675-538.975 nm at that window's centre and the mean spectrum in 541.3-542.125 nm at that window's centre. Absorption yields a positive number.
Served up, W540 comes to 0.27 nm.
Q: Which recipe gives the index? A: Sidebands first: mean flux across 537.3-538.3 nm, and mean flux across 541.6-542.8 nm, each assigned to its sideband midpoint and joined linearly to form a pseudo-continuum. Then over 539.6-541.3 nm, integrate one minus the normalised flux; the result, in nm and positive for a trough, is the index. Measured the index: 0.22 nm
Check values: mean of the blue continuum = 19.2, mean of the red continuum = 20.7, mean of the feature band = 17.6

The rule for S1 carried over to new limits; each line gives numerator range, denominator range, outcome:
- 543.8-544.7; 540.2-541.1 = 1.04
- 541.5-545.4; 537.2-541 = 1.09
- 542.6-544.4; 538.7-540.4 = 1.18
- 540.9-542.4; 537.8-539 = 1.04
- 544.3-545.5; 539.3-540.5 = 1.18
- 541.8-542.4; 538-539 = 1.06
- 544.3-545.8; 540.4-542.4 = 0.96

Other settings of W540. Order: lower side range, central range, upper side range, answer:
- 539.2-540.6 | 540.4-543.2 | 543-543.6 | -0.319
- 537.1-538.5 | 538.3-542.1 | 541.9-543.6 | 0.258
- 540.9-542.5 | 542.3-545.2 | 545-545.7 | 0.063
